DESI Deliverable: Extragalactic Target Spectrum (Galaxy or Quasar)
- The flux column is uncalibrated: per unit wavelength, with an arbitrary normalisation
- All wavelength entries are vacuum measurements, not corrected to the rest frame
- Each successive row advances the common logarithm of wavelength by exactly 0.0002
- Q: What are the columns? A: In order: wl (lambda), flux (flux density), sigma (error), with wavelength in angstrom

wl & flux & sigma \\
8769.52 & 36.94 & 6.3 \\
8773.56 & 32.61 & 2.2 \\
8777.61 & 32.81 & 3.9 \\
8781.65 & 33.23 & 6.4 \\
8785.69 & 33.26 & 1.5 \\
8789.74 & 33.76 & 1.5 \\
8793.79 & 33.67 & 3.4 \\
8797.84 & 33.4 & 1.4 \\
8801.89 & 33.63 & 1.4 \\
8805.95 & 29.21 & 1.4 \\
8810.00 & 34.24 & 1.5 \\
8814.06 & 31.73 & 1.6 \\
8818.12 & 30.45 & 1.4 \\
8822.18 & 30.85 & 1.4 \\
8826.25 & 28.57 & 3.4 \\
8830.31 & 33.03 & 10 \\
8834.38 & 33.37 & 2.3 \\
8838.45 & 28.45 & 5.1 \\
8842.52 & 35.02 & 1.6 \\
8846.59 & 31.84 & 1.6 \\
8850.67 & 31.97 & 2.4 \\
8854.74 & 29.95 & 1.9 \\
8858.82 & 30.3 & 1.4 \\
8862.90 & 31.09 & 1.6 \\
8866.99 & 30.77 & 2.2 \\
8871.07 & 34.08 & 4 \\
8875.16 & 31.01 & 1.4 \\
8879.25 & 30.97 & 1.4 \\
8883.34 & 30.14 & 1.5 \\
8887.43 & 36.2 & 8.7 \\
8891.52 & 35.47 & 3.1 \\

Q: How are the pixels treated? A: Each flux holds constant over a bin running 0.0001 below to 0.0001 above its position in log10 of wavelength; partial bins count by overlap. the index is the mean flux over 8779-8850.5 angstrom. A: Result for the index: 32.2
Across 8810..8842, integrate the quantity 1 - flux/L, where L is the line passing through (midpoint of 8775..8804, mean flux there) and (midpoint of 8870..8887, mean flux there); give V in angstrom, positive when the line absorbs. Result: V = 1.4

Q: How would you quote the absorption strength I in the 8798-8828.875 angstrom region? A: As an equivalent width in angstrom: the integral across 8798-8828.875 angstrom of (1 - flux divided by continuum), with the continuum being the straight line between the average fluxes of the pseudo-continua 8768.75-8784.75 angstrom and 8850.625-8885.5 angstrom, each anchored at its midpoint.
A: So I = 1.1 angstrom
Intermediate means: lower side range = 33.6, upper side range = 31.1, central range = 31.4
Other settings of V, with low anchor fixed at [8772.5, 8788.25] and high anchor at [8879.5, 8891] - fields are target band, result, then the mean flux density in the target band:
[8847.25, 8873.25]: 1.4 angstrom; 31.4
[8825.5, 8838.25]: 0.6 angstrom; 31.5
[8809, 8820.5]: 0.4 angstrom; 31.9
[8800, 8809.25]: 0.4 angstrom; 31.8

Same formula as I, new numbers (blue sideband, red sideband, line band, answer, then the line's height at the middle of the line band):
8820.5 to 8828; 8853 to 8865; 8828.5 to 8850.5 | -1.7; 30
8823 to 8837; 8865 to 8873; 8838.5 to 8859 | 0.2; 31.9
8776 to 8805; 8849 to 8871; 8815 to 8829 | 0.9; 32.3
